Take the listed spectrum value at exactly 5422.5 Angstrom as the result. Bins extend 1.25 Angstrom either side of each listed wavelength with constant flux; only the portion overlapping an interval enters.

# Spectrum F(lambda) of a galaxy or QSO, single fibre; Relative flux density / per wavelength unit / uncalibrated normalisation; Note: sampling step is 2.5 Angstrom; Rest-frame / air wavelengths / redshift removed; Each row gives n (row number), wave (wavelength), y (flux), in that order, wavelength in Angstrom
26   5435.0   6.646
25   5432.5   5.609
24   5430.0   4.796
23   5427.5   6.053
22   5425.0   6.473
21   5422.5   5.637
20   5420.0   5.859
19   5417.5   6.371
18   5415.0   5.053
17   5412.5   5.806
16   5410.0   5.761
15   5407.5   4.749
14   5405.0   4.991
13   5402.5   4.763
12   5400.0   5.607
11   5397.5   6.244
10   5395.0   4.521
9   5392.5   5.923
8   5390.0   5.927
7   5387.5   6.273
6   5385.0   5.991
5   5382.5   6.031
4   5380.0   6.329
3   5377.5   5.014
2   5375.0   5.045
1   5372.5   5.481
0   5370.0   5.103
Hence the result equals 5.637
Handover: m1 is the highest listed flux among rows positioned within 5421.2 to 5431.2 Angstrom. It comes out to 6.473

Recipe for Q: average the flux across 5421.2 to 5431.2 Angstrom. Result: 5.75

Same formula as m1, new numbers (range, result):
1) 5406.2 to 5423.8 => 6.371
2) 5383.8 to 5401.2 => 6.273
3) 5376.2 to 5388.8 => 6.329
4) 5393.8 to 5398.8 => 6.244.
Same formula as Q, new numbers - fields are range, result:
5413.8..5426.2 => 5.88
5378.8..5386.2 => 6.12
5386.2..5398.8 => 5.78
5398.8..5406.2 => 5.12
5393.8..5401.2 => 5.46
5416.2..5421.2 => 6.11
